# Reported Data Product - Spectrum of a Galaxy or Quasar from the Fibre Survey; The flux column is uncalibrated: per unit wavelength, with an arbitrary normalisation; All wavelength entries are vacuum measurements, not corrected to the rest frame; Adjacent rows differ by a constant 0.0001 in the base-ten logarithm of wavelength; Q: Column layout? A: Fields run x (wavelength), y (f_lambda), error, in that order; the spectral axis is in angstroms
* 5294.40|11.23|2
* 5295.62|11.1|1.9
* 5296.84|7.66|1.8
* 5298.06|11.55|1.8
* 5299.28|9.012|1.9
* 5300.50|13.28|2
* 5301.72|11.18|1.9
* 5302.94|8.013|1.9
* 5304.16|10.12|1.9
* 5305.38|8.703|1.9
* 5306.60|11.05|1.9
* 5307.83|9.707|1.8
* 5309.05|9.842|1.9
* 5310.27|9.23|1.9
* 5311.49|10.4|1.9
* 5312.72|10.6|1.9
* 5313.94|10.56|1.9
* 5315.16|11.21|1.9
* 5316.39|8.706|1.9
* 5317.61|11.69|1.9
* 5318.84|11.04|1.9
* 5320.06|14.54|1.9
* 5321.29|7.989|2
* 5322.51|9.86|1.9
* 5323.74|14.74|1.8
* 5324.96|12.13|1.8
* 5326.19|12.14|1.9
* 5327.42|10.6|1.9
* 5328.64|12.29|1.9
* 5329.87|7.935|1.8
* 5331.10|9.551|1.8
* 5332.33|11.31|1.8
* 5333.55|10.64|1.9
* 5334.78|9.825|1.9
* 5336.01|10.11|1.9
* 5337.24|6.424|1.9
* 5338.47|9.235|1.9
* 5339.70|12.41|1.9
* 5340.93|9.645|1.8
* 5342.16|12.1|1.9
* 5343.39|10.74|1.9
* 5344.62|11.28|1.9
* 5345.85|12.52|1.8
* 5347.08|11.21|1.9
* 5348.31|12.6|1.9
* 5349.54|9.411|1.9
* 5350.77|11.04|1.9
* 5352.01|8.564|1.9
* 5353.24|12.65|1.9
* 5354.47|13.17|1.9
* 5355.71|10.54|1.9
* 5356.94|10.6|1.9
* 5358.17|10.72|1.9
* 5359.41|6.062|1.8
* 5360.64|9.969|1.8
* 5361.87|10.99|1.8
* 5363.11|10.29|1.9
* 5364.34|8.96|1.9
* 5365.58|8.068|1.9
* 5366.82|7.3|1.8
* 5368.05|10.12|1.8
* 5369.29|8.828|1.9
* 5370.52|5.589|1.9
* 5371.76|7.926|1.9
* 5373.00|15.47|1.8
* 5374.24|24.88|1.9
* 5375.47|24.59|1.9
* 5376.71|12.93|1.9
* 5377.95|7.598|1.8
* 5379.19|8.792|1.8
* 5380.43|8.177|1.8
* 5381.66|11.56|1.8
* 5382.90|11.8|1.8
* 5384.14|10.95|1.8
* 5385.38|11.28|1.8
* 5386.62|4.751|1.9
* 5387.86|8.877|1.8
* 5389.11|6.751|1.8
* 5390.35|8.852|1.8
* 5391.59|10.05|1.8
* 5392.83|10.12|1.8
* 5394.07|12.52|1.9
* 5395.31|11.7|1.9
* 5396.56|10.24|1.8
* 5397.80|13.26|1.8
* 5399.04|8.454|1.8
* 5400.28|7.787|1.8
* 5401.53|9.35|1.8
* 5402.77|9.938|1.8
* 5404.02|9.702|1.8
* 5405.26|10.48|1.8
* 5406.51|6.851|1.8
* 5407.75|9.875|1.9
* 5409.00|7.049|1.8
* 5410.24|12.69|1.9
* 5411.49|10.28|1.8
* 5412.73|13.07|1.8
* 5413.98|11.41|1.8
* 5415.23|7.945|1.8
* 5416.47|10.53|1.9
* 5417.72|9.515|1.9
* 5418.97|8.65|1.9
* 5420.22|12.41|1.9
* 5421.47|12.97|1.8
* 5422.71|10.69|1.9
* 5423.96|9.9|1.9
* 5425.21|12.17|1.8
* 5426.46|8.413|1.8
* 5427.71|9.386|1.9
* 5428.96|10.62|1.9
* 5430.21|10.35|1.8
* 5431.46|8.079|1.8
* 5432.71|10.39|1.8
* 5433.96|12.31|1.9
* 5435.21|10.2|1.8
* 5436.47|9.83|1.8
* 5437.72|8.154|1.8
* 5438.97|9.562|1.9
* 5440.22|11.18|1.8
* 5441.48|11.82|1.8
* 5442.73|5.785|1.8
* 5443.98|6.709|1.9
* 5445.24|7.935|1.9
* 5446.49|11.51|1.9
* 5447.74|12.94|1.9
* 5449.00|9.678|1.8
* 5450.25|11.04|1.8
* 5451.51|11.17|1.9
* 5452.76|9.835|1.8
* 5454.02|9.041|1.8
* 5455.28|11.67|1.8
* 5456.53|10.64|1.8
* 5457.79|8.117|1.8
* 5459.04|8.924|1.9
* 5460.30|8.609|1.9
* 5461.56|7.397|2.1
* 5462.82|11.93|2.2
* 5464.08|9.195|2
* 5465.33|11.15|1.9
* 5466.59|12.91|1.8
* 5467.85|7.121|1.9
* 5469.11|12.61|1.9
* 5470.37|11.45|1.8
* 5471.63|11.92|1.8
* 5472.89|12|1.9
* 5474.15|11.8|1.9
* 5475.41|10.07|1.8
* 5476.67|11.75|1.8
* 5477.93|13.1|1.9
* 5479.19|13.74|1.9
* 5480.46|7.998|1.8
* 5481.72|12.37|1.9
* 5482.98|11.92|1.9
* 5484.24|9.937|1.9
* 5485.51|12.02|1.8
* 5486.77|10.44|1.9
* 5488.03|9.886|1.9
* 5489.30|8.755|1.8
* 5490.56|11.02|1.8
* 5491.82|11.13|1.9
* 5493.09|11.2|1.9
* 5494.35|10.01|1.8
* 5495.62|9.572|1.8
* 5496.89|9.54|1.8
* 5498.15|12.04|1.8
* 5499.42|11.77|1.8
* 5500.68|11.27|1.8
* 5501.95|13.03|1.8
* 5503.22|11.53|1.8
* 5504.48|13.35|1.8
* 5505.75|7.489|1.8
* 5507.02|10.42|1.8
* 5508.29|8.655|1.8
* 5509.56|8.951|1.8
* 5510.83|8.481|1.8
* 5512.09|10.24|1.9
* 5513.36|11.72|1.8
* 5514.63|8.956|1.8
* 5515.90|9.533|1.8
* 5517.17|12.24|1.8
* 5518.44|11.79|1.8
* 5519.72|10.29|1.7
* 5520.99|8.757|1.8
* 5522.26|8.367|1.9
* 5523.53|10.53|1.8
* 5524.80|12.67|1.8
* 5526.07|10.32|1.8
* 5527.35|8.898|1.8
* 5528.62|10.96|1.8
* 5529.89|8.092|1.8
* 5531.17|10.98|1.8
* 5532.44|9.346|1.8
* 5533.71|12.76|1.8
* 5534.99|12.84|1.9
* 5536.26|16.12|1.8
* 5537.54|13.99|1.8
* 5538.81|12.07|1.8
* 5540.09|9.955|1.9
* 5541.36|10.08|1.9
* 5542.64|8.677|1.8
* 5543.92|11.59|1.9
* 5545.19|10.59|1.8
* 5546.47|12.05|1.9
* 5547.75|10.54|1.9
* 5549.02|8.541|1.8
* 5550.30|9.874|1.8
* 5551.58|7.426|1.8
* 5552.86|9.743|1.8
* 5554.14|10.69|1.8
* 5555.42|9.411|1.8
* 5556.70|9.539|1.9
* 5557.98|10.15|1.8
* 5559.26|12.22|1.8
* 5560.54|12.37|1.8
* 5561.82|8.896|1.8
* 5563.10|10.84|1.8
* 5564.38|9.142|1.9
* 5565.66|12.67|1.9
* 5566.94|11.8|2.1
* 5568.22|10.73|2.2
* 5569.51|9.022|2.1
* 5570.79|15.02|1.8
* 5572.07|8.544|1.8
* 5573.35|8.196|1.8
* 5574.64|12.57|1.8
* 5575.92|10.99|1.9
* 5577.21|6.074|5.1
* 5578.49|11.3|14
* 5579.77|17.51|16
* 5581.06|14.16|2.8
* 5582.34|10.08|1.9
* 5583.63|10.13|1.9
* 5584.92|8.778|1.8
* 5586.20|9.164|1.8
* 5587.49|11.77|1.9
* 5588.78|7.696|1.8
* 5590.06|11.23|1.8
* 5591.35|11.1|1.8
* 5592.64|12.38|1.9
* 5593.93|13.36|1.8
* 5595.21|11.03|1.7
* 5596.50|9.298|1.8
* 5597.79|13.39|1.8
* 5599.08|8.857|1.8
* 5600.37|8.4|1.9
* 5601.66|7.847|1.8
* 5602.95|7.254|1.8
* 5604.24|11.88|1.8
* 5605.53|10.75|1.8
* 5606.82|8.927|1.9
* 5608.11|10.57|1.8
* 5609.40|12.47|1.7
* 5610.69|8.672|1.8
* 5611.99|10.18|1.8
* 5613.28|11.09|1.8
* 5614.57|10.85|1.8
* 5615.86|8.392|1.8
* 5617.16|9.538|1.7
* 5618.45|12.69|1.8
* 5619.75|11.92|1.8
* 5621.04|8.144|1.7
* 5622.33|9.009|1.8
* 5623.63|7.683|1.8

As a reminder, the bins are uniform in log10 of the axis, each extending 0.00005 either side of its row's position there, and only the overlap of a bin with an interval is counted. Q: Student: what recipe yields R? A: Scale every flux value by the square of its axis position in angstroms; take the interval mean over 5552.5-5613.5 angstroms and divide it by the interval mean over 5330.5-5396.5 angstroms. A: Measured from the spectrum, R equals 1.08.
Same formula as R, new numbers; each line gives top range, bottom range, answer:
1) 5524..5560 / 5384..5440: 1.13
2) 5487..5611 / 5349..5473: 1.08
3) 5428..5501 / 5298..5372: 1.06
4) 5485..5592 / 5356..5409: 1.10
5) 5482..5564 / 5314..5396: 1.05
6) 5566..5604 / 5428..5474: 1.10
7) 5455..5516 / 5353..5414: 1.05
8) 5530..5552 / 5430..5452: 1.15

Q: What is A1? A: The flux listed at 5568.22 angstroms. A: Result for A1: 10.73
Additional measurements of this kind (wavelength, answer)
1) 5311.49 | 10.4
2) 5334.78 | 9.825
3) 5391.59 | 10.05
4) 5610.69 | 8.672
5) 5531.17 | 10.98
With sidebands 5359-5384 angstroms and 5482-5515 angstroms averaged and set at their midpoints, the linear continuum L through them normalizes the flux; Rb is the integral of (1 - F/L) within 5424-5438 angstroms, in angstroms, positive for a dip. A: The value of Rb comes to 1.0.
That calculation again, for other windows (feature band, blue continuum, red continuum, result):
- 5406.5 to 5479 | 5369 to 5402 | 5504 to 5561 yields 2.87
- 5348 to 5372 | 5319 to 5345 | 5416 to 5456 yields 2.09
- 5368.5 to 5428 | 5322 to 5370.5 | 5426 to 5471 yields -2.42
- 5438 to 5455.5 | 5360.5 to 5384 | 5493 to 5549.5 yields 1.70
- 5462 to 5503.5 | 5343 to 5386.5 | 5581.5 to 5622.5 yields -1.77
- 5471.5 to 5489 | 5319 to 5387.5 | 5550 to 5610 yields -1.02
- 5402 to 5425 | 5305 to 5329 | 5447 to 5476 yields 0.79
